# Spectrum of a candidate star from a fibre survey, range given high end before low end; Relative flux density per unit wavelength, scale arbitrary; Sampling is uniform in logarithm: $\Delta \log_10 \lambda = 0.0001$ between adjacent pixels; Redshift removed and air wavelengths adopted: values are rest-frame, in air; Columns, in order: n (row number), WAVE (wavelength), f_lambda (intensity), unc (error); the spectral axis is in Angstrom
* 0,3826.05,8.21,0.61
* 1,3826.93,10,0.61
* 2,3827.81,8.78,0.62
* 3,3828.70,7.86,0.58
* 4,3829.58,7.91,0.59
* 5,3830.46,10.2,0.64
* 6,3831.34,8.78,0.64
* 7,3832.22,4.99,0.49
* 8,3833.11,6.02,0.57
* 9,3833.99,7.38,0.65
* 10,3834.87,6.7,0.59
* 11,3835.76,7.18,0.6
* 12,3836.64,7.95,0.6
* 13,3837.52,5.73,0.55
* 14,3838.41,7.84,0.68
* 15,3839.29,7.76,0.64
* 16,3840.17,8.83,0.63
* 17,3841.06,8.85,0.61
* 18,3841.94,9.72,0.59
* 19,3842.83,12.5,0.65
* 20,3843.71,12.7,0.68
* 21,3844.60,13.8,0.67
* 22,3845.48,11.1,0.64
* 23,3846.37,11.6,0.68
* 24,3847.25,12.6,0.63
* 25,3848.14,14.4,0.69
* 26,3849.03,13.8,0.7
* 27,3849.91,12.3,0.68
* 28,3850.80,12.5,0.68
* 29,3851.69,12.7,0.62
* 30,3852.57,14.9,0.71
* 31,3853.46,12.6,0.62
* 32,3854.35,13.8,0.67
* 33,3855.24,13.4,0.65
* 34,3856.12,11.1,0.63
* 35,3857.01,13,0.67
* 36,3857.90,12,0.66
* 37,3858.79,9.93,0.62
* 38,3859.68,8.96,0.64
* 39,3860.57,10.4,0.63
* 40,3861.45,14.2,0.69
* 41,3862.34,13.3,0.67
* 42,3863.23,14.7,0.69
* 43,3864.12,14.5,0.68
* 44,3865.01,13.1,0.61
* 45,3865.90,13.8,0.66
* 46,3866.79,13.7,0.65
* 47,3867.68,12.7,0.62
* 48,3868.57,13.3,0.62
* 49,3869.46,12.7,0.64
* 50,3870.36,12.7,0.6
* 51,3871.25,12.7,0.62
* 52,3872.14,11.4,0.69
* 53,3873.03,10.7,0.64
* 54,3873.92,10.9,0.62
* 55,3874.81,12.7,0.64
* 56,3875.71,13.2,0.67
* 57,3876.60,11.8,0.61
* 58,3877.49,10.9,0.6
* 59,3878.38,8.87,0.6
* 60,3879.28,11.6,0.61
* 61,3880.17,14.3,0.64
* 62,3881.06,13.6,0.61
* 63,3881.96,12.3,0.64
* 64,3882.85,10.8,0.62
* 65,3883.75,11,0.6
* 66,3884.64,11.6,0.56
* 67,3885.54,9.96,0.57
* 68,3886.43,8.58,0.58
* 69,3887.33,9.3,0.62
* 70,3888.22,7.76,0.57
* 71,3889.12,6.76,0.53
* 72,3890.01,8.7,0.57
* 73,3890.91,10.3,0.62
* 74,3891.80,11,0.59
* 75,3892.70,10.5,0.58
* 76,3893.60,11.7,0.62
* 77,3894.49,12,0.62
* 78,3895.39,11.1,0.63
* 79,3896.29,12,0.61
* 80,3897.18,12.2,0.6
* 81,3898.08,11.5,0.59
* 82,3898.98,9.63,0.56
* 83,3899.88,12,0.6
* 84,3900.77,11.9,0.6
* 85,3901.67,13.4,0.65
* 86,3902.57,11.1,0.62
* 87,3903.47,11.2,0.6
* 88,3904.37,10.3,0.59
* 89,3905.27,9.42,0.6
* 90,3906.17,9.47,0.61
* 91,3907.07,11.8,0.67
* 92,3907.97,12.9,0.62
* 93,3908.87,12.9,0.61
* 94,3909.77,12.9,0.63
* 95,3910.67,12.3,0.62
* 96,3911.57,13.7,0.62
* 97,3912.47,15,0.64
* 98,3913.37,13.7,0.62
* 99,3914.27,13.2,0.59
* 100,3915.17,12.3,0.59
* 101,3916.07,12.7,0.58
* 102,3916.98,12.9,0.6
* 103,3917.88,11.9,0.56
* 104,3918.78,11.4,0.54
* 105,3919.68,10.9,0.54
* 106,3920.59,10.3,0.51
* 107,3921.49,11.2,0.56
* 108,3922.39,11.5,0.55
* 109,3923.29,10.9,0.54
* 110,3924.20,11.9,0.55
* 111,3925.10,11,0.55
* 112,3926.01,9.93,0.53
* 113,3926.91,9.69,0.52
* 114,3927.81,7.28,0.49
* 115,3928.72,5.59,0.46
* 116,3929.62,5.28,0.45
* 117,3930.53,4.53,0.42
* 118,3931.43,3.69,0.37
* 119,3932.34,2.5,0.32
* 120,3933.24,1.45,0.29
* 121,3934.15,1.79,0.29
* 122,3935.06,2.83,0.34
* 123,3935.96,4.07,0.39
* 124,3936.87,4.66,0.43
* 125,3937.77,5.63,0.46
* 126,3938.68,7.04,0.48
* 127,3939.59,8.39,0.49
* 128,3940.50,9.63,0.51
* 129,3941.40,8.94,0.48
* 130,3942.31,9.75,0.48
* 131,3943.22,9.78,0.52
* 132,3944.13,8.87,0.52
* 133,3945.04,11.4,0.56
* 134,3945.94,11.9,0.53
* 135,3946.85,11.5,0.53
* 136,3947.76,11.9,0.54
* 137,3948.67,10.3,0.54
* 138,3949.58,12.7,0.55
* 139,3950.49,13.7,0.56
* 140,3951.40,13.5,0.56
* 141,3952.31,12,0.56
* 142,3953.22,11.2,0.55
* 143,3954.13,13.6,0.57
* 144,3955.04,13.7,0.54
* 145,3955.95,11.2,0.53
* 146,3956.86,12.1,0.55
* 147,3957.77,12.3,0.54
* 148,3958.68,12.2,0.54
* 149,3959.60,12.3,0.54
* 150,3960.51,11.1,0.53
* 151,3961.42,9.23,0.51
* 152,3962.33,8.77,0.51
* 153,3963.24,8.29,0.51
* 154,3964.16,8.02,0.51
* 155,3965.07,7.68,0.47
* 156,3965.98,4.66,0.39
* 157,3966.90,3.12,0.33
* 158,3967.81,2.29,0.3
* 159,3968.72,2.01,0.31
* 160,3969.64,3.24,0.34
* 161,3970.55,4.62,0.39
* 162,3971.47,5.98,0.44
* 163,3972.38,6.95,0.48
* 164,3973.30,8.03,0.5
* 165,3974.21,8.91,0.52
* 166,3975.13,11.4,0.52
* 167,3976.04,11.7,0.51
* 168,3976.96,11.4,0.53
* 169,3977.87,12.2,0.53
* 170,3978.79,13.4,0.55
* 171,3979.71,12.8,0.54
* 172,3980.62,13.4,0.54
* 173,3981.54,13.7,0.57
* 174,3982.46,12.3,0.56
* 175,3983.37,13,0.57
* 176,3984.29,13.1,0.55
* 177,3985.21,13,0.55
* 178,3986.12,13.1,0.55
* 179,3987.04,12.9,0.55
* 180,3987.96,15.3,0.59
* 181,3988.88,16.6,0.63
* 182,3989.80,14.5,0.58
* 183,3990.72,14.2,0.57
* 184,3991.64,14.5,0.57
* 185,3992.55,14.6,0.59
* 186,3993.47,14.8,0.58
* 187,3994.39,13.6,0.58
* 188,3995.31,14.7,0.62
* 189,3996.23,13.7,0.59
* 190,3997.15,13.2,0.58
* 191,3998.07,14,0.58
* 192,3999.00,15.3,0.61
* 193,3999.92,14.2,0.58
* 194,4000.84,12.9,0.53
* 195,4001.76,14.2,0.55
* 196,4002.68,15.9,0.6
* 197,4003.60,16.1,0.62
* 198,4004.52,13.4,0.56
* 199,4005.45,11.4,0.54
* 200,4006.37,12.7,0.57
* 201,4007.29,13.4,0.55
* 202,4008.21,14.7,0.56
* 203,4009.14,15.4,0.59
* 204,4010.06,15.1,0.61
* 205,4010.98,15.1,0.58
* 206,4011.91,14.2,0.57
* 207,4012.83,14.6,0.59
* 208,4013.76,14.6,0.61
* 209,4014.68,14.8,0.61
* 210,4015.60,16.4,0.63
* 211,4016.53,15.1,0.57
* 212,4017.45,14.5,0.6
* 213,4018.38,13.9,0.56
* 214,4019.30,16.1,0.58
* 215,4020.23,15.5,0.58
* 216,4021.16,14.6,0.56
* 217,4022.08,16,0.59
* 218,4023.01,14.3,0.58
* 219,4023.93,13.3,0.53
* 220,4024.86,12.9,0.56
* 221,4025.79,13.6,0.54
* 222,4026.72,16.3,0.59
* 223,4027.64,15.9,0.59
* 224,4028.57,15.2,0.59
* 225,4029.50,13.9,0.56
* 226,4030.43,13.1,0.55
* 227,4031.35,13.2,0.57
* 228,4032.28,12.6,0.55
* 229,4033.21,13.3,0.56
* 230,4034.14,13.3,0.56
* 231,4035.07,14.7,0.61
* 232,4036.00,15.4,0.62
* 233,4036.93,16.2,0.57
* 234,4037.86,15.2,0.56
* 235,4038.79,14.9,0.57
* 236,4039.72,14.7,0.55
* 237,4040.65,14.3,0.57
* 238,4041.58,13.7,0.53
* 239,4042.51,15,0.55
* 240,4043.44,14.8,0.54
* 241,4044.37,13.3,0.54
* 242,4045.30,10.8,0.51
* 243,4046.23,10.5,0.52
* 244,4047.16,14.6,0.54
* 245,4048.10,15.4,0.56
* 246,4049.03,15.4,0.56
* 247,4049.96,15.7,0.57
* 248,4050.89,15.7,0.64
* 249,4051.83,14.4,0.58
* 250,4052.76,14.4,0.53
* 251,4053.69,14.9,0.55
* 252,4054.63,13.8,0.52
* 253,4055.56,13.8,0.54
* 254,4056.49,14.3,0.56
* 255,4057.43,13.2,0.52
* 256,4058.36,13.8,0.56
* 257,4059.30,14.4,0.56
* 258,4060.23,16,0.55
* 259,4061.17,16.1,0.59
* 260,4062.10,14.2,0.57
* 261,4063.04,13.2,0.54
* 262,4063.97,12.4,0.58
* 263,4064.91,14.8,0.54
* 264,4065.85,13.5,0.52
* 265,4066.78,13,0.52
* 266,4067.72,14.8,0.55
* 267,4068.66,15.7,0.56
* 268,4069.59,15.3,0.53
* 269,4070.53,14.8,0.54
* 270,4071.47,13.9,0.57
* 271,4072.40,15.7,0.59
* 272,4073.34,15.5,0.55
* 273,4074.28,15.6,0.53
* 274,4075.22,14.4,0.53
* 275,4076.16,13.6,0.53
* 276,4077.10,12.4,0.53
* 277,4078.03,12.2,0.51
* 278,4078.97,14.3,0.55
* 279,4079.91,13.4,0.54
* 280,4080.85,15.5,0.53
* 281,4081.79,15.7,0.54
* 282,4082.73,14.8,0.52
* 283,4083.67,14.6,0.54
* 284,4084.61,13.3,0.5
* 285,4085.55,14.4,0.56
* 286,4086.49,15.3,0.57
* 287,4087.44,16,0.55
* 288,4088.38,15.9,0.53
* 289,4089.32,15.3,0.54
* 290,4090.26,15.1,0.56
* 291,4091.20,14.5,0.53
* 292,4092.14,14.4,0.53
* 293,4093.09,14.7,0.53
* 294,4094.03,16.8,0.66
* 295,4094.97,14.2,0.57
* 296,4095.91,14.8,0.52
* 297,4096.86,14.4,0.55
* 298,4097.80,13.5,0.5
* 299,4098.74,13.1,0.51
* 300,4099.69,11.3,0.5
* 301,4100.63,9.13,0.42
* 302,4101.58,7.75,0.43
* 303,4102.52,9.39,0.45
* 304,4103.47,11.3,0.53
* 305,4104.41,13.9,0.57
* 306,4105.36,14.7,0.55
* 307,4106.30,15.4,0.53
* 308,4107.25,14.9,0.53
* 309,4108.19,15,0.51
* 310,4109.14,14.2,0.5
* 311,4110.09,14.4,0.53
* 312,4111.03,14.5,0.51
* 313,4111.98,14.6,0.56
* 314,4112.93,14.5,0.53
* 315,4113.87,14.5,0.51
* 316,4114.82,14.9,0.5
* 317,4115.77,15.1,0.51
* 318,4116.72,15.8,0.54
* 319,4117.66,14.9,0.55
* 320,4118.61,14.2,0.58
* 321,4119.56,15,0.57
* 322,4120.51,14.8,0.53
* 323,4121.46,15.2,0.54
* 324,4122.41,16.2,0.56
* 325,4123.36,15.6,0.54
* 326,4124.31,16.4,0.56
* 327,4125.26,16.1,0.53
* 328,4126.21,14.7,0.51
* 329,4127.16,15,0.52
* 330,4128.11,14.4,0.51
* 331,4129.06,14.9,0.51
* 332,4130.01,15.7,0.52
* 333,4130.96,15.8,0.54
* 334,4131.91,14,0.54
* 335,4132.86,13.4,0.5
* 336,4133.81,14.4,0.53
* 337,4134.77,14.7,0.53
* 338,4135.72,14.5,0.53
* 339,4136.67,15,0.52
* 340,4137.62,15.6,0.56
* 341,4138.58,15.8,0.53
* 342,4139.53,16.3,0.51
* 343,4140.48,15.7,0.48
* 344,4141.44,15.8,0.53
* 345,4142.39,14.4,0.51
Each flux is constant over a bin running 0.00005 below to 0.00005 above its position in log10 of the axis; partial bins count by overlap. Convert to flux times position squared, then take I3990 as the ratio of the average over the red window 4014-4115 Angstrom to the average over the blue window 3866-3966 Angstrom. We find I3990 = 1.5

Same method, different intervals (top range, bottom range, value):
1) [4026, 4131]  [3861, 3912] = 1.36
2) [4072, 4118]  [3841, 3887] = 1.30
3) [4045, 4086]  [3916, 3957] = 1.64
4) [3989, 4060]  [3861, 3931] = 1.35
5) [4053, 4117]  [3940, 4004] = 1.32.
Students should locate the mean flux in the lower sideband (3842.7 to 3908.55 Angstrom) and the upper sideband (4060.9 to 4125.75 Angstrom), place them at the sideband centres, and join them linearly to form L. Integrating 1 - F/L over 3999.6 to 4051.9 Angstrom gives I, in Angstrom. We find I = -3.3 Angstrom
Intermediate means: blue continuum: 11.8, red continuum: 14.3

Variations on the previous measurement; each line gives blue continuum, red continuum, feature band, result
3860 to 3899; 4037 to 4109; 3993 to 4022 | -2.6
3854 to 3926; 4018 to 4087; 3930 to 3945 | 7.8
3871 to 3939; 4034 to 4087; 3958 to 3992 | 5.2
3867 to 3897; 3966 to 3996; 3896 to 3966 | 6.3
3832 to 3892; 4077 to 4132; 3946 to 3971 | 5.8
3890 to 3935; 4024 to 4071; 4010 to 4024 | -1.6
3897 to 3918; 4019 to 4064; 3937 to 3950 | 3.1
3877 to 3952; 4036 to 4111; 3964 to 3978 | 5.7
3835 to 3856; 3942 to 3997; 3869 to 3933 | 1.7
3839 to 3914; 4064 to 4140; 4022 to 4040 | -1.0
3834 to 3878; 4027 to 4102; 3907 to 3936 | 6.6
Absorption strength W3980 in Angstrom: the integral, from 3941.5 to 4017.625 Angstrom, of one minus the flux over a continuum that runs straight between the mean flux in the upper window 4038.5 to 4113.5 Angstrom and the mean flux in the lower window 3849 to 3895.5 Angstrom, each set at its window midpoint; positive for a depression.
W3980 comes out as 6.45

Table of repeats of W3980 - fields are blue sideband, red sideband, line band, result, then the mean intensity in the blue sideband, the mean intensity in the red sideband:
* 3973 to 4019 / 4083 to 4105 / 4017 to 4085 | -3.33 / 13.8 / 13.6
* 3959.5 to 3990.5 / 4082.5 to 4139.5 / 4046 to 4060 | -2.04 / 9.98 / 14.5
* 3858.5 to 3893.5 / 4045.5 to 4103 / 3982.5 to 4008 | -1.75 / 11.5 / 14.1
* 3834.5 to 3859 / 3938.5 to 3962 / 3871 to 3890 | 0.42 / 11.1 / 11.2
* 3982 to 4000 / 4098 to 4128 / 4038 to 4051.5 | -0.17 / 14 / 14.1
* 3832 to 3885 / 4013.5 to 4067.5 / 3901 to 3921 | 0.36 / 11.5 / 14.4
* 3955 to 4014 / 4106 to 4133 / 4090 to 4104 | 1.47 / 11.8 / 15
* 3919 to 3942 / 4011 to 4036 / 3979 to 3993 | -2.67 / 7.28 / 14.5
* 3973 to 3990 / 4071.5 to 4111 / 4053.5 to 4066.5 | -0.47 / 12.7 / 14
